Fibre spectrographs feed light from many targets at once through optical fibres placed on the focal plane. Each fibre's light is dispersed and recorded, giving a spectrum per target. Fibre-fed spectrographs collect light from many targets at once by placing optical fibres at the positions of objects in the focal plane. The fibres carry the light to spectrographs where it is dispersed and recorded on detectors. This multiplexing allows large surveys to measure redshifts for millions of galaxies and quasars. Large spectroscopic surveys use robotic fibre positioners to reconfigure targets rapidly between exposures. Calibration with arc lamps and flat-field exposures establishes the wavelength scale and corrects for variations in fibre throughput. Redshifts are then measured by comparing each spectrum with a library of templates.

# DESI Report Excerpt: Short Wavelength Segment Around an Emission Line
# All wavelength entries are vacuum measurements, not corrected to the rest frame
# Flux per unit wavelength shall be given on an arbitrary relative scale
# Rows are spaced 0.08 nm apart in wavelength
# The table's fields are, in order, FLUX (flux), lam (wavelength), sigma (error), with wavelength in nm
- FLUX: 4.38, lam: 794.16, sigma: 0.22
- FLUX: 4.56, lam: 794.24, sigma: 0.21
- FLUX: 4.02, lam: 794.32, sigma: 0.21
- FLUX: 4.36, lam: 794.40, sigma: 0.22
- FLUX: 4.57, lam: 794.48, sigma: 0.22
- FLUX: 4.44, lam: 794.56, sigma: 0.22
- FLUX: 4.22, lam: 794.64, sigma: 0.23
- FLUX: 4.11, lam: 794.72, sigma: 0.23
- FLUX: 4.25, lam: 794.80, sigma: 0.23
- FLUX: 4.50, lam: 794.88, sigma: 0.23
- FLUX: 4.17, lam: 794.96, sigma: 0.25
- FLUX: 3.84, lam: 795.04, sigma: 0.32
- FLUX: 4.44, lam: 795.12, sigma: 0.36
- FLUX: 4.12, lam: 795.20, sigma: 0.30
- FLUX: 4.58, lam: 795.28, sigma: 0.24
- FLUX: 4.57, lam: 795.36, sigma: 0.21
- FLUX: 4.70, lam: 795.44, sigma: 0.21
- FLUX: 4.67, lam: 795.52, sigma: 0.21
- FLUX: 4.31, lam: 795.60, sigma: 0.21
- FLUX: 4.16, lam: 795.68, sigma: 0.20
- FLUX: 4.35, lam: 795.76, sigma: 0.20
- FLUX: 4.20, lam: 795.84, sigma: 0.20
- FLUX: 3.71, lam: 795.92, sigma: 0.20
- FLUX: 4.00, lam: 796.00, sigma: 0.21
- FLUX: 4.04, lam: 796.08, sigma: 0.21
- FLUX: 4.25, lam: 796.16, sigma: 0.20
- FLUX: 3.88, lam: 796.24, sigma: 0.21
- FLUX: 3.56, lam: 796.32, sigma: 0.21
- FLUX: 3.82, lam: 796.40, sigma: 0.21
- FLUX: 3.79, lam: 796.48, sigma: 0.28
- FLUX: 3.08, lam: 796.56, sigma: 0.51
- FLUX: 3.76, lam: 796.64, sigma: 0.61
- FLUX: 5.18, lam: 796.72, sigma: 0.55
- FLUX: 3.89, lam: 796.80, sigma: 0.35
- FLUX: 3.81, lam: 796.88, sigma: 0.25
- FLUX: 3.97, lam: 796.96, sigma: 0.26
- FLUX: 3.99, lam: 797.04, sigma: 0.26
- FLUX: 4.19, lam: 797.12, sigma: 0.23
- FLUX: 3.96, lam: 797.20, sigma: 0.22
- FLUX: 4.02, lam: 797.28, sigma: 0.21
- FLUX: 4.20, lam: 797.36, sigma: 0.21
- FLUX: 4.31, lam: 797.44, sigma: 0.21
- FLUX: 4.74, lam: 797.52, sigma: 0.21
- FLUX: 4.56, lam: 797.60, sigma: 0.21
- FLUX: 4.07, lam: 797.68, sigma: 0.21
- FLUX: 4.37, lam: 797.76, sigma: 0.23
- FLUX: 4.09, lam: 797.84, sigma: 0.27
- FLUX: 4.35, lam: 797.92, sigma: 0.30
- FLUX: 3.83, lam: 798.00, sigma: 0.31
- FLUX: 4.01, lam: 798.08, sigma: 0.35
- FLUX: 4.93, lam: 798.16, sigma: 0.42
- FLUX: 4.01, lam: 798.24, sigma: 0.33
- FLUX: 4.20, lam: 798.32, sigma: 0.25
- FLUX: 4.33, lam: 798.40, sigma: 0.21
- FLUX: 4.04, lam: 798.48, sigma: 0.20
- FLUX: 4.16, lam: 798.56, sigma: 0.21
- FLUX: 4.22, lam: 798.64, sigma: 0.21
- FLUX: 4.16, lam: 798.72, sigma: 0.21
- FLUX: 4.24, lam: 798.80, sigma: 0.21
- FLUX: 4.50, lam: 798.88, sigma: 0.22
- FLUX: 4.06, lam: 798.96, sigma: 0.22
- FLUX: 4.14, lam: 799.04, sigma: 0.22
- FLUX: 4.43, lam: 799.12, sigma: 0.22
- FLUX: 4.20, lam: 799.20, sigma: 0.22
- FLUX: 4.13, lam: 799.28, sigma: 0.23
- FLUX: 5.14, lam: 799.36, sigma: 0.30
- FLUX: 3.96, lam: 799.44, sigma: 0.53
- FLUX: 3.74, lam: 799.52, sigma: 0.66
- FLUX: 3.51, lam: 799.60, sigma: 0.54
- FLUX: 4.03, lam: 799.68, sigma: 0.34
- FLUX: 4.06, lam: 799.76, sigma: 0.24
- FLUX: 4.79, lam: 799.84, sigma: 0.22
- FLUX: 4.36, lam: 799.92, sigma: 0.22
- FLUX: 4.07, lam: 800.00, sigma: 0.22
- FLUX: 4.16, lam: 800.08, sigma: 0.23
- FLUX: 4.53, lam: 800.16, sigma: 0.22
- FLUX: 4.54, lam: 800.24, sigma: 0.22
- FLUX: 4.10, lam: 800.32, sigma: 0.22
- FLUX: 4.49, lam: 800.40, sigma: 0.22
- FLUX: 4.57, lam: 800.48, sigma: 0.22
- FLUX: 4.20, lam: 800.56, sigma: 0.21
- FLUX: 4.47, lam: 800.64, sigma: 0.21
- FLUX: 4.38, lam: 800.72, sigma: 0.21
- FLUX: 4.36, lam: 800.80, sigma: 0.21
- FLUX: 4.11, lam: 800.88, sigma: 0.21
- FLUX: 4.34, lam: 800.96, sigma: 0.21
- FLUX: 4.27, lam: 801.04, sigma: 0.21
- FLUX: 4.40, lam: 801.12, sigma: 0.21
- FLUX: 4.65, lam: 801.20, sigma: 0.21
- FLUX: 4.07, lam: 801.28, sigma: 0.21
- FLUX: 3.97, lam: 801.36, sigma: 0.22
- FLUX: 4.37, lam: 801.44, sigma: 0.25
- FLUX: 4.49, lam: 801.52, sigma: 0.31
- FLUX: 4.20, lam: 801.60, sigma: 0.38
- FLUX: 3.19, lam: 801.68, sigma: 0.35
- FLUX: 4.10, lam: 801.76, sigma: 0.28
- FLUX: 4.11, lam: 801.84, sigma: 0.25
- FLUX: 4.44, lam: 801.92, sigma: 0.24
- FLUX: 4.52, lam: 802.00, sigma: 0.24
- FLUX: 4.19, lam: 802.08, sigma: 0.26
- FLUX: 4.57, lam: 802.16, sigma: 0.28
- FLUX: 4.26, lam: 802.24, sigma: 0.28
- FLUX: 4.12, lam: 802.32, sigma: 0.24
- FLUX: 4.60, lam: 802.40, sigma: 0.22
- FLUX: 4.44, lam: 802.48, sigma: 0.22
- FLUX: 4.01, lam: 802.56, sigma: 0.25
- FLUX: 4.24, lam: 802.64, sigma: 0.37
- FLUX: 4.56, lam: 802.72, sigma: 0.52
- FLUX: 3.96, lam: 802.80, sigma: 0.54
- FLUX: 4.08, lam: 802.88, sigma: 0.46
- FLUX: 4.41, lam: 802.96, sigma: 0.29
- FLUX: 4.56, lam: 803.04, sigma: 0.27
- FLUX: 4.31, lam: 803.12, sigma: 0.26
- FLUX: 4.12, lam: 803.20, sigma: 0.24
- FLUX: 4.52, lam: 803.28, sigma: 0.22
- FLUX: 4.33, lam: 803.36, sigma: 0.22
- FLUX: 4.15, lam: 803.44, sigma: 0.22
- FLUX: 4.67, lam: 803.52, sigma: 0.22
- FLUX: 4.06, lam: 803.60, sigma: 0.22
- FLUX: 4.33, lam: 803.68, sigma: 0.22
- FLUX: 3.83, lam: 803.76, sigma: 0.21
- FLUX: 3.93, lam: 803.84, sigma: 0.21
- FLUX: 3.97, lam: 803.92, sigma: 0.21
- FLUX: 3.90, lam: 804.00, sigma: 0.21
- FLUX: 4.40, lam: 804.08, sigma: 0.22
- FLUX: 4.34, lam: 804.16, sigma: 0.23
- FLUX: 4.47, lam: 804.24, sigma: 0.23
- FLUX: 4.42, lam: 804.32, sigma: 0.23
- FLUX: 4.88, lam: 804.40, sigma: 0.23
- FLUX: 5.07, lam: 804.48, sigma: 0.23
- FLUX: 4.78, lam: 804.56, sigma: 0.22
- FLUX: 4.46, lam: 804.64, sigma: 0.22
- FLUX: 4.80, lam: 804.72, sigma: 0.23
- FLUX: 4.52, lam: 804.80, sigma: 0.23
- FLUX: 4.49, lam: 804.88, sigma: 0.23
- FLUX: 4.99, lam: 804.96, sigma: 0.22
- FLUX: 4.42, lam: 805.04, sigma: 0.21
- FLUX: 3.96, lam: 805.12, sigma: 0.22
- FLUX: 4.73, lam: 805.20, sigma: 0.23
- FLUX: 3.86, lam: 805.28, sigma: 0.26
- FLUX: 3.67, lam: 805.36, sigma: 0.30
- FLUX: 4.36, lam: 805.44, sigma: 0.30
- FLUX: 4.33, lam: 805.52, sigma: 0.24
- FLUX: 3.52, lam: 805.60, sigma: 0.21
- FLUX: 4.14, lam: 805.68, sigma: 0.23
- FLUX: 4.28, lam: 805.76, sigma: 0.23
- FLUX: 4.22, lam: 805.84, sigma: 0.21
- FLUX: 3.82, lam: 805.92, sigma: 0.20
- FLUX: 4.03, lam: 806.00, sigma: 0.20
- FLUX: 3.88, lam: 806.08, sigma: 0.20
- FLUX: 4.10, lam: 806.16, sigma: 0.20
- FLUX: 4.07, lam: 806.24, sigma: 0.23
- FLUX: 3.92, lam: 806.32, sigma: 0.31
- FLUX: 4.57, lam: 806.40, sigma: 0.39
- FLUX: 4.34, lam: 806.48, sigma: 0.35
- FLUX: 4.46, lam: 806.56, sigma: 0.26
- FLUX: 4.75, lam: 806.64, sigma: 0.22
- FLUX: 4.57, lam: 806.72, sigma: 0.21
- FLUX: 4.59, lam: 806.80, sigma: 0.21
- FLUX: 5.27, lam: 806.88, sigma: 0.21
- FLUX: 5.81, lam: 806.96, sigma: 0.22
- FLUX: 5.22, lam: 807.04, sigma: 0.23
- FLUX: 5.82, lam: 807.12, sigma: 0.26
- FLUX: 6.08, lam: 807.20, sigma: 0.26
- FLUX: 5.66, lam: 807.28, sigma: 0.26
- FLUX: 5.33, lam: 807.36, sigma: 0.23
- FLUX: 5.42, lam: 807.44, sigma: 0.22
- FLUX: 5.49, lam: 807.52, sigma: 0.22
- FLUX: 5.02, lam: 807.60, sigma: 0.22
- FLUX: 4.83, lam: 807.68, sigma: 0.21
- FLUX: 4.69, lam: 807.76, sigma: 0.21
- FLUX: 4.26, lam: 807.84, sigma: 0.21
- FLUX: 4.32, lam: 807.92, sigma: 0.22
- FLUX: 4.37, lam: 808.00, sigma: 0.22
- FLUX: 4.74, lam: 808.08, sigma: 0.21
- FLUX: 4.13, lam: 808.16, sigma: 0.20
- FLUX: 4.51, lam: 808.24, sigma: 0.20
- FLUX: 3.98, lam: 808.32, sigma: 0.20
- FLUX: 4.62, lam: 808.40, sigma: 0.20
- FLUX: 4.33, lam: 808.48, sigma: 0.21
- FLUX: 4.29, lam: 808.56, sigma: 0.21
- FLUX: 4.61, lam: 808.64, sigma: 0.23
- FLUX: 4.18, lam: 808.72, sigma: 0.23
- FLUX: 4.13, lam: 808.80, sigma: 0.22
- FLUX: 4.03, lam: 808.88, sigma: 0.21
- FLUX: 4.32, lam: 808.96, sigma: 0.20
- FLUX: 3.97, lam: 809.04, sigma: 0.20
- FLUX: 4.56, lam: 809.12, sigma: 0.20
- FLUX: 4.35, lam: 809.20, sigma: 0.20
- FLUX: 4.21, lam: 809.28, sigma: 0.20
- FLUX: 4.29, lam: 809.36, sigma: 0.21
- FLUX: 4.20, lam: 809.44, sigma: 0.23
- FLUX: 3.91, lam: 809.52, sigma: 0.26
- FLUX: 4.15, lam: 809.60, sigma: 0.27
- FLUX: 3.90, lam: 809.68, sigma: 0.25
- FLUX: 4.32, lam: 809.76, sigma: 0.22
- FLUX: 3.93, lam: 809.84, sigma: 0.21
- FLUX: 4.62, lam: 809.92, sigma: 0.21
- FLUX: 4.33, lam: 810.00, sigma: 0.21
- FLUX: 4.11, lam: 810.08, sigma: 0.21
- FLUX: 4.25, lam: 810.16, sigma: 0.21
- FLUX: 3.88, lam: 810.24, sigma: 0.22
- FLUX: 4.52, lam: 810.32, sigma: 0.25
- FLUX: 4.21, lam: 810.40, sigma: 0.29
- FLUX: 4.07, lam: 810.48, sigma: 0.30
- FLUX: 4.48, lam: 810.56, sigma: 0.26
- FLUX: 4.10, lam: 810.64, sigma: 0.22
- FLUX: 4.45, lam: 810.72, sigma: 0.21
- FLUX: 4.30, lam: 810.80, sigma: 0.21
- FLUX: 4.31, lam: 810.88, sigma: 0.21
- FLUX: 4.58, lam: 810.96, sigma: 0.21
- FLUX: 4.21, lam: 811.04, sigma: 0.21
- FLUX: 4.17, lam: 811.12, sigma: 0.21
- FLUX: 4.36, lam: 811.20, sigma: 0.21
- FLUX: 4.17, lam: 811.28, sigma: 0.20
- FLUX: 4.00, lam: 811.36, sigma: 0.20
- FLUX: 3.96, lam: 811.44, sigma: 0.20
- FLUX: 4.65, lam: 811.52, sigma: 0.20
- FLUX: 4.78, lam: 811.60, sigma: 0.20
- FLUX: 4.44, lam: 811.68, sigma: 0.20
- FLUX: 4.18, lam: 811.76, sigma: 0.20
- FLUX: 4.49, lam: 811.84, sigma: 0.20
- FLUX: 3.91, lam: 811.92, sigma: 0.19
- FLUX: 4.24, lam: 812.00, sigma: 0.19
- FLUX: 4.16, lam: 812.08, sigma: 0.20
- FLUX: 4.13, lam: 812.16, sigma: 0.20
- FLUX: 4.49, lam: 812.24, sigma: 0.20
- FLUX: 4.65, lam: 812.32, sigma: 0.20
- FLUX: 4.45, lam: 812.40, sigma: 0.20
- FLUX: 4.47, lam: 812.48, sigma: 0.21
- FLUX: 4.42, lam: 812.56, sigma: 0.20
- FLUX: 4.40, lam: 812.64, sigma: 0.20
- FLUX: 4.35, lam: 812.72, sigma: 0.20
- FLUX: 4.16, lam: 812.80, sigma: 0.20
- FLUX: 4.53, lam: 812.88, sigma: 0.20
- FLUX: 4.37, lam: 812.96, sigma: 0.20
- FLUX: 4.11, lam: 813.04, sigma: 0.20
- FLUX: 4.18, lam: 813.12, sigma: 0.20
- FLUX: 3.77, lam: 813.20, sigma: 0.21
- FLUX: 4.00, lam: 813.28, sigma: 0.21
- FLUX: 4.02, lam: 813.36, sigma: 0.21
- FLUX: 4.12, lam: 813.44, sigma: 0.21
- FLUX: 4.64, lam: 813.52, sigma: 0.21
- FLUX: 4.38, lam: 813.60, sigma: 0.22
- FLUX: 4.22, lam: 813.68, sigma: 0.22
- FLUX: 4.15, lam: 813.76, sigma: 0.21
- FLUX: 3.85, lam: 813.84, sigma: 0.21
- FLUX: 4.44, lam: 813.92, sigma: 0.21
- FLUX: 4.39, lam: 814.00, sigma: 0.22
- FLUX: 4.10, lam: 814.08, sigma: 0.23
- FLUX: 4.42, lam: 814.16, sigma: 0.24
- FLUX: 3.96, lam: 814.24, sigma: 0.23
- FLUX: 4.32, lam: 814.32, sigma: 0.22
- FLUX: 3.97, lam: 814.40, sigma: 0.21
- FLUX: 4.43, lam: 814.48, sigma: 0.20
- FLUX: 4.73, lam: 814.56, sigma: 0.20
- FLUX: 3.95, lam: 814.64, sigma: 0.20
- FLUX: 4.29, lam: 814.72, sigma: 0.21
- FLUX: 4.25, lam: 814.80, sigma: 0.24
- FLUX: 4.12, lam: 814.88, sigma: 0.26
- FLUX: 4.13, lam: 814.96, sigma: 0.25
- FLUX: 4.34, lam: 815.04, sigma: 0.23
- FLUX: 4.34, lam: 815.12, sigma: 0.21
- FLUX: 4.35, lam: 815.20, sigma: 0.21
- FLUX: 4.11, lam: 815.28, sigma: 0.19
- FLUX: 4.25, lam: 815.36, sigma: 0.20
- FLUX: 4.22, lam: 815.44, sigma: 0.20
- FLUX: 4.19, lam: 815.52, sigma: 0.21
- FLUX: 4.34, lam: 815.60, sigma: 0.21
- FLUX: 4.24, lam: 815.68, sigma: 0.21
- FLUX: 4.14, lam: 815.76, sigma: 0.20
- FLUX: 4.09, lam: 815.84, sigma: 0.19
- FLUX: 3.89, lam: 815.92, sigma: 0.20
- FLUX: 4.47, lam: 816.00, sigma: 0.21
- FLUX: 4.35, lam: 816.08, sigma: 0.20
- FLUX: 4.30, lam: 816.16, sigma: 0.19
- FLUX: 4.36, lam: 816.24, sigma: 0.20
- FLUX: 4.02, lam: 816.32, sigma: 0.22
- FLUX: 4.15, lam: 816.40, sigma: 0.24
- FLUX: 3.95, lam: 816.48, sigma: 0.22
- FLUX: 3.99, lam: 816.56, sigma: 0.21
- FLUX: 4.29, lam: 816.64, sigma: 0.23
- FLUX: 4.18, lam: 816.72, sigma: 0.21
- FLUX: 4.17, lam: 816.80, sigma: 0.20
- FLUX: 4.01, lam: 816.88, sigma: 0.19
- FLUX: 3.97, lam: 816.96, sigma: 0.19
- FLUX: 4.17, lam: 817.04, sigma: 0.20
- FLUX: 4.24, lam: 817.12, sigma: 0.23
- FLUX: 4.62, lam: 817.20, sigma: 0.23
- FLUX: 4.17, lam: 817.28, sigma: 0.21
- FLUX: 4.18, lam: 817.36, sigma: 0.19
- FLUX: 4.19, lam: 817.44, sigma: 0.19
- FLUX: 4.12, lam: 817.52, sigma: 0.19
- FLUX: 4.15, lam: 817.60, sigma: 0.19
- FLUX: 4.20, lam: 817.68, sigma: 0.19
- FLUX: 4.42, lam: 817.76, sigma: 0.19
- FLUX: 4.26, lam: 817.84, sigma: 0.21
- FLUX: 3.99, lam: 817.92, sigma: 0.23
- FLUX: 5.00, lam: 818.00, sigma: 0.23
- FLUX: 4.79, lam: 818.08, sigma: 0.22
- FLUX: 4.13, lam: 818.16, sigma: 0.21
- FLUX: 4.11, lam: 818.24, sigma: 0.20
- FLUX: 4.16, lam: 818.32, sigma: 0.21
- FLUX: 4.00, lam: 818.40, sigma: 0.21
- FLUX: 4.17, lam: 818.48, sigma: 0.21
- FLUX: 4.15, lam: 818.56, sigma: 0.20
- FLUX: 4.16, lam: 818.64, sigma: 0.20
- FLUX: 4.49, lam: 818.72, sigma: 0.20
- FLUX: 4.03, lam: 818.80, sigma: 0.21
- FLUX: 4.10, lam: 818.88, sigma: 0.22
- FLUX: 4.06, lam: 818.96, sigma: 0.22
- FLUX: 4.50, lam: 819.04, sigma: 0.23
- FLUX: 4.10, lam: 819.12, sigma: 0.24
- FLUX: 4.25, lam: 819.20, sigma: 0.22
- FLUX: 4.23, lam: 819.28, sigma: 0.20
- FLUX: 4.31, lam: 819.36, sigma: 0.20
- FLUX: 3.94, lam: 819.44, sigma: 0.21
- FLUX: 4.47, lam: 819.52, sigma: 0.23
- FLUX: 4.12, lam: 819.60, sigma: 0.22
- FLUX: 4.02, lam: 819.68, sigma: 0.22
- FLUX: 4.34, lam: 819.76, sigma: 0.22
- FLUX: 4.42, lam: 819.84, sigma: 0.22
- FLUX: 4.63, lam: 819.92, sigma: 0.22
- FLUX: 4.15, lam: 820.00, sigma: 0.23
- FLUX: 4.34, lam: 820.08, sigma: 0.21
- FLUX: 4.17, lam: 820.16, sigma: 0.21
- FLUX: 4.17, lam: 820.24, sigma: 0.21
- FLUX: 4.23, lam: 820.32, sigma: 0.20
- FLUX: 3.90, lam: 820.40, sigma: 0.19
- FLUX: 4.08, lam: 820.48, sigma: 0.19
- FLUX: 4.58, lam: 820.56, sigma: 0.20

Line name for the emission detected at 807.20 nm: [N II] 6583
